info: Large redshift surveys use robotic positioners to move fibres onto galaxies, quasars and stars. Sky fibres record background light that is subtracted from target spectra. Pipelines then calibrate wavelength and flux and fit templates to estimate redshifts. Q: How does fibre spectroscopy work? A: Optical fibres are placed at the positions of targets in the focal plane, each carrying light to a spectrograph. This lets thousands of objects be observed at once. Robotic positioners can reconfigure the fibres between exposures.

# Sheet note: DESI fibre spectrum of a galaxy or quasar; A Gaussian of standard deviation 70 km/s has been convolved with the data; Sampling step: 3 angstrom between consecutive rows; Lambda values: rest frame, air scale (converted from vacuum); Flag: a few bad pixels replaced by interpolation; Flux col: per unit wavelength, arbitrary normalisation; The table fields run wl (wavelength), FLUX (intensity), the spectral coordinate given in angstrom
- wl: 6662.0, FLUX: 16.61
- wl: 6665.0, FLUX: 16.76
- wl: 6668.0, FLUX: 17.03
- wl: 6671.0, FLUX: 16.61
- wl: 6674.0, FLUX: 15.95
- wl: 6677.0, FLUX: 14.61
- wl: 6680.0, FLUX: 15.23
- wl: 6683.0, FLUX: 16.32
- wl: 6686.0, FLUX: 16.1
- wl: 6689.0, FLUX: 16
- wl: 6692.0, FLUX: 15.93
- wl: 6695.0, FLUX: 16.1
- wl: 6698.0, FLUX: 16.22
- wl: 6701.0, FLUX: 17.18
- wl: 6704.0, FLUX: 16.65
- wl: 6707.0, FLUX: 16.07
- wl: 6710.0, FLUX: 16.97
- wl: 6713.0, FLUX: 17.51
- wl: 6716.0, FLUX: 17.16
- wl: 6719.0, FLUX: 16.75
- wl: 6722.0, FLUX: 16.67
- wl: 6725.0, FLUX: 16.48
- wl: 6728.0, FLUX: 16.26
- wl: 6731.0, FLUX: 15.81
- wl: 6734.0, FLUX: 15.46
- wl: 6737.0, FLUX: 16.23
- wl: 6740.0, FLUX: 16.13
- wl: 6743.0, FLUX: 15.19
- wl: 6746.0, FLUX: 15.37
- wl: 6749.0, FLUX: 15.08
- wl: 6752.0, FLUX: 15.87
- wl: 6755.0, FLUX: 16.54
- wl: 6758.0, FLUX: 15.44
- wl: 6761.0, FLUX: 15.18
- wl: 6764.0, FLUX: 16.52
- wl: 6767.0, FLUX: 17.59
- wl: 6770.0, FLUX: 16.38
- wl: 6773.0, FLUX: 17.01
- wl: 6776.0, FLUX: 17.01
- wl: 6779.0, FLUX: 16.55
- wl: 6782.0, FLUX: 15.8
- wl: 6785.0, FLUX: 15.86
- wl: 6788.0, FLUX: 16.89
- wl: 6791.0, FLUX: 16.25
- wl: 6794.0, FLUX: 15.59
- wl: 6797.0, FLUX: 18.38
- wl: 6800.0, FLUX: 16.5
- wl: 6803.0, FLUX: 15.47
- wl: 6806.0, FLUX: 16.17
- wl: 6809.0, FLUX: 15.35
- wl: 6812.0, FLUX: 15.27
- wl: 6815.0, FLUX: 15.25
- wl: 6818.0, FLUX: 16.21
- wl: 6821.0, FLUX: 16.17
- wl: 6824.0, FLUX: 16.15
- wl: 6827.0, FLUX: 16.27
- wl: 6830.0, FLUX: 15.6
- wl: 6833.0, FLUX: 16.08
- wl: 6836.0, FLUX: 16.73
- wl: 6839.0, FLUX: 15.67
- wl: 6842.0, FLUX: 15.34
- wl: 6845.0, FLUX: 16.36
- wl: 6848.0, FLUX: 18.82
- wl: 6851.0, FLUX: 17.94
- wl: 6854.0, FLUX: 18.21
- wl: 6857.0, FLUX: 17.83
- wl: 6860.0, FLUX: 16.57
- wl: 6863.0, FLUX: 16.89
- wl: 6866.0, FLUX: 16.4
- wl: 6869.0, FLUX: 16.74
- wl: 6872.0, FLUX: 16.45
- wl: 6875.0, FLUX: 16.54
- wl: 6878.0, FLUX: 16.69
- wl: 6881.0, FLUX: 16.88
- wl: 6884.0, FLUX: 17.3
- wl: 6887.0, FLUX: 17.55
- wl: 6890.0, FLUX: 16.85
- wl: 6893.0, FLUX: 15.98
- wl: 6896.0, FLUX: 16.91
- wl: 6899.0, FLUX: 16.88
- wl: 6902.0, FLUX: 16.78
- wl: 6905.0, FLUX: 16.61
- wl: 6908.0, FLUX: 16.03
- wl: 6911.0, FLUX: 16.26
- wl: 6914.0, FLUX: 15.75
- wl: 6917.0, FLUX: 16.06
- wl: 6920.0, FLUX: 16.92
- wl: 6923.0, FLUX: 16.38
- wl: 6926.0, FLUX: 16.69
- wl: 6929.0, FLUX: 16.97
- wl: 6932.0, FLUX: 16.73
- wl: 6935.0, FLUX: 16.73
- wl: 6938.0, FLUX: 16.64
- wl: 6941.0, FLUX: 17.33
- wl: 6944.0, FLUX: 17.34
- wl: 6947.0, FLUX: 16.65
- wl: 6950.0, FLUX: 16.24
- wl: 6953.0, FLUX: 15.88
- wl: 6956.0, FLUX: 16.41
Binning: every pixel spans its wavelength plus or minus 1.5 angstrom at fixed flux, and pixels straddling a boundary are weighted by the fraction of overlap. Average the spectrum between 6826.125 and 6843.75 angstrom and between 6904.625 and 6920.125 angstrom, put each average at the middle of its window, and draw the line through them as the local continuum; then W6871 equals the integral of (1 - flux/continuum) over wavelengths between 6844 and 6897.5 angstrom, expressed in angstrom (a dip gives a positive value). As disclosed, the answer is -3.3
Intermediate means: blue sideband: 15.9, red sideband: 16.2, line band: 17.1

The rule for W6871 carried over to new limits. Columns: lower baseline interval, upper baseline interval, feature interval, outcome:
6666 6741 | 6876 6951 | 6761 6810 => 0.07 angstrom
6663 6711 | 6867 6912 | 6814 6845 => 1.09 angstrom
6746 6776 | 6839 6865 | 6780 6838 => 2.01 angstrom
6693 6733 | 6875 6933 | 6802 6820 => 1.05 angstrom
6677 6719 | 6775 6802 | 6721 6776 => 1.20 angstrom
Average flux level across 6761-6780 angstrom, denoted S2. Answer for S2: 16.7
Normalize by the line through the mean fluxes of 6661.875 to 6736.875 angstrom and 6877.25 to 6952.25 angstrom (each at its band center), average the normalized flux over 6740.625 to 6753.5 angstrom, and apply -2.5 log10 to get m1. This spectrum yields 0.07 mag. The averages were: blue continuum 16.3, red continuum 16.7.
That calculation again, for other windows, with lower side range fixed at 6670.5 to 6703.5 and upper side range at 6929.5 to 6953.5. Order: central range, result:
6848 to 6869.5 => -0.055 mag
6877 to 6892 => -0.029 mag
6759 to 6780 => -0.021 mag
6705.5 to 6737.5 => -0.025 mag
